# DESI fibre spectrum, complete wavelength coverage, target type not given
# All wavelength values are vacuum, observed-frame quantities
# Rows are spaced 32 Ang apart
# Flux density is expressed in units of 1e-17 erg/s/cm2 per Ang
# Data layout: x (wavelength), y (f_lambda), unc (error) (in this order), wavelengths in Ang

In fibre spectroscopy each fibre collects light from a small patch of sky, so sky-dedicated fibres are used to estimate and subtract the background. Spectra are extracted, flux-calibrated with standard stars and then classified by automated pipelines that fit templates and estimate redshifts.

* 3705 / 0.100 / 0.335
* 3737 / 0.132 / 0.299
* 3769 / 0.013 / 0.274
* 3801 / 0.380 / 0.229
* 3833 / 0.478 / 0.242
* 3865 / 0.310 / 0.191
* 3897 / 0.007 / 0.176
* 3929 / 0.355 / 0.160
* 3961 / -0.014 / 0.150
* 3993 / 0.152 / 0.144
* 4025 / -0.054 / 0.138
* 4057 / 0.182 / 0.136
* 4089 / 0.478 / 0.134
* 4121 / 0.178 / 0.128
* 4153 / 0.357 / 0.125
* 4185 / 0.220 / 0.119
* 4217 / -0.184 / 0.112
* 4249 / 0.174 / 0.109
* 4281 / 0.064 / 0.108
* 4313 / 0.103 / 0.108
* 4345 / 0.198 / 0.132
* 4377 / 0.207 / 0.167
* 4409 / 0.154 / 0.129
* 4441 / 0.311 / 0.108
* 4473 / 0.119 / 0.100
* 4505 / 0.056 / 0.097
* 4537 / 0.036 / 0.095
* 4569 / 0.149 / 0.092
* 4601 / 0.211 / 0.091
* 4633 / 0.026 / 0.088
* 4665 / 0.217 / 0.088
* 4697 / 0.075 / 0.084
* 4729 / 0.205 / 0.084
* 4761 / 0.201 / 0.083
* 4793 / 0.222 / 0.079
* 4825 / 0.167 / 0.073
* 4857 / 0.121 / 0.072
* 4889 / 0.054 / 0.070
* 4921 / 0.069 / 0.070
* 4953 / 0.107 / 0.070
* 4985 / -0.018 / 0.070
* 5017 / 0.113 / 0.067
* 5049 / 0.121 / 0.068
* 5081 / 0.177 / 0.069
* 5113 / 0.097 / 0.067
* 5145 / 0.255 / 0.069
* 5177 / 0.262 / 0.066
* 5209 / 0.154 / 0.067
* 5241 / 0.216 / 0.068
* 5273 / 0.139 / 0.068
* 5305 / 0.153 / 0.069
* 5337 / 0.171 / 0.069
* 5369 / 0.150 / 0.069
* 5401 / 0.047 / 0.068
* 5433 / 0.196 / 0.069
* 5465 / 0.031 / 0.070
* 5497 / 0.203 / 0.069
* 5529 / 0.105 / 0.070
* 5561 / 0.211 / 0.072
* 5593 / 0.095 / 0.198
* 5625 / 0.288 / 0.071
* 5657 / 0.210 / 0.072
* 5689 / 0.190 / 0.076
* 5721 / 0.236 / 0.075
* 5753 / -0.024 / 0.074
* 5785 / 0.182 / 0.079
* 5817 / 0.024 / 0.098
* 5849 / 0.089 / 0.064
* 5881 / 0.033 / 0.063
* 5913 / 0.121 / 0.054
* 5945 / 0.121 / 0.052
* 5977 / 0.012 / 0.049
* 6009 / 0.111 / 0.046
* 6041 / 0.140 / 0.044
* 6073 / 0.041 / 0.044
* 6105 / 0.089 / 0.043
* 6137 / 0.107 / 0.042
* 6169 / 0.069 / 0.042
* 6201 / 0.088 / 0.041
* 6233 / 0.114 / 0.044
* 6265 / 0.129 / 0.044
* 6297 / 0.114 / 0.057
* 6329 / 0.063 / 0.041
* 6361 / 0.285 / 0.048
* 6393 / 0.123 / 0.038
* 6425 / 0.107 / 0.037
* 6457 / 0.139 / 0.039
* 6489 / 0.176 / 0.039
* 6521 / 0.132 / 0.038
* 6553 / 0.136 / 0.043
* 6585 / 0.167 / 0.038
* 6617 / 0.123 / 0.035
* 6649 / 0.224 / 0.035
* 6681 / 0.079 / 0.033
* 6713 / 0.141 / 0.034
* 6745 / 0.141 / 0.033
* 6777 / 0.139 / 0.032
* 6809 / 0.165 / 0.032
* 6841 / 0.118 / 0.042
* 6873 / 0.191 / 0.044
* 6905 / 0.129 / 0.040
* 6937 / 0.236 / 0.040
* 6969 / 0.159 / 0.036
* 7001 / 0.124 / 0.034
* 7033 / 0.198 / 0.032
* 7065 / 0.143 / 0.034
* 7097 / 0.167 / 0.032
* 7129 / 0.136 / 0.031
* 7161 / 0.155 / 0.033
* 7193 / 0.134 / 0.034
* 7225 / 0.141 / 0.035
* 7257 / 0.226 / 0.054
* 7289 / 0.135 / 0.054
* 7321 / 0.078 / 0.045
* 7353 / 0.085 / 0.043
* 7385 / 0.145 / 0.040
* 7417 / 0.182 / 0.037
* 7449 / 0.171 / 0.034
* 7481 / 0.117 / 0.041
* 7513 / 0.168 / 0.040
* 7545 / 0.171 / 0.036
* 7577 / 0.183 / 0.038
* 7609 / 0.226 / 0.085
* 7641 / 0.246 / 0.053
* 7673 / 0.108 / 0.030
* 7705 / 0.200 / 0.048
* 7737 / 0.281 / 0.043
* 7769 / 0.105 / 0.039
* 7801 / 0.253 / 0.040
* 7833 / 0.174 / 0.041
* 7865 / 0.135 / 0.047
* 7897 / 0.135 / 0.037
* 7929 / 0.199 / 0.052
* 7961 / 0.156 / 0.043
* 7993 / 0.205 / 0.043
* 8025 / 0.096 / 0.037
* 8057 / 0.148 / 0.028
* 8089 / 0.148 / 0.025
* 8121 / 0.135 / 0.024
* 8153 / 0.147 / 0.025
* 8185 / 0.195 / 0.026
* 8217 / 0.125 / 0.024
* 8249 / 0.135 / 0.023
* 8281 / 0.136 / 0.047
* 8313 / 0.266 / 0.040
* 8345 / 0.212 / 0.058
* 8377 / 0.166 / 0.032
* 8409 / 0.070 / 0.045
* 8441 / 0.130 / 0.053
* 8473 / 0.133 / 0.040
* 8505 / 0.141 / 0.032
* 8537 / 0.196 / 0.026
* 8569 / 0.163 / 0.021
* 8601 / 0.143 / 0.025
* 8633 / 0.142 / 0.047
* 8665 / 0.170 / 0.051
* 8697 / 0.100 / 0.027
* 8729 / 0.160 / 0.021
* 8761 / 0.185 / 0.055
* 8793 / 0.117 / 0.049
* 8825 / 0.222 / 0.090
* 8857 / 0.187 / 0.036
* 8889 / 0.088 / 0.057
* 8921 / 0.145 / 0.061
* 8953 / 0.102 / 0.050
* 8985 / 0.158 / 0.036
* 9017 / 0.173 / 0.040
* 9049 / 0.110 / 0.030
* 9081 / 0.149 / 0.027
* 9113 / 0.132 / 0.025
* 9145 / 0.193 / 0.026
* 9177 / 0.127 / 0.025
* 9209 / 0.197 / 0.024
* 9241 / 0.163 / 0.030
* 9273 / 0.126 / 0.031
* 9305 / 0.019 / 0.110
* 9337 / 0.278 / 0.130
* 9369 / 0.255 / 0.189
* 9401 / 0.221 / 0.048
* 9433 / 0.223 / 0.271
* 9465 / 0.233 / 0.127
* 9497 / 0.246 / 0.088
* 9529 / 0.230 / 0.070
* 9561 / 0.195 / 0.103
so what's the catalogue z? 0.707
